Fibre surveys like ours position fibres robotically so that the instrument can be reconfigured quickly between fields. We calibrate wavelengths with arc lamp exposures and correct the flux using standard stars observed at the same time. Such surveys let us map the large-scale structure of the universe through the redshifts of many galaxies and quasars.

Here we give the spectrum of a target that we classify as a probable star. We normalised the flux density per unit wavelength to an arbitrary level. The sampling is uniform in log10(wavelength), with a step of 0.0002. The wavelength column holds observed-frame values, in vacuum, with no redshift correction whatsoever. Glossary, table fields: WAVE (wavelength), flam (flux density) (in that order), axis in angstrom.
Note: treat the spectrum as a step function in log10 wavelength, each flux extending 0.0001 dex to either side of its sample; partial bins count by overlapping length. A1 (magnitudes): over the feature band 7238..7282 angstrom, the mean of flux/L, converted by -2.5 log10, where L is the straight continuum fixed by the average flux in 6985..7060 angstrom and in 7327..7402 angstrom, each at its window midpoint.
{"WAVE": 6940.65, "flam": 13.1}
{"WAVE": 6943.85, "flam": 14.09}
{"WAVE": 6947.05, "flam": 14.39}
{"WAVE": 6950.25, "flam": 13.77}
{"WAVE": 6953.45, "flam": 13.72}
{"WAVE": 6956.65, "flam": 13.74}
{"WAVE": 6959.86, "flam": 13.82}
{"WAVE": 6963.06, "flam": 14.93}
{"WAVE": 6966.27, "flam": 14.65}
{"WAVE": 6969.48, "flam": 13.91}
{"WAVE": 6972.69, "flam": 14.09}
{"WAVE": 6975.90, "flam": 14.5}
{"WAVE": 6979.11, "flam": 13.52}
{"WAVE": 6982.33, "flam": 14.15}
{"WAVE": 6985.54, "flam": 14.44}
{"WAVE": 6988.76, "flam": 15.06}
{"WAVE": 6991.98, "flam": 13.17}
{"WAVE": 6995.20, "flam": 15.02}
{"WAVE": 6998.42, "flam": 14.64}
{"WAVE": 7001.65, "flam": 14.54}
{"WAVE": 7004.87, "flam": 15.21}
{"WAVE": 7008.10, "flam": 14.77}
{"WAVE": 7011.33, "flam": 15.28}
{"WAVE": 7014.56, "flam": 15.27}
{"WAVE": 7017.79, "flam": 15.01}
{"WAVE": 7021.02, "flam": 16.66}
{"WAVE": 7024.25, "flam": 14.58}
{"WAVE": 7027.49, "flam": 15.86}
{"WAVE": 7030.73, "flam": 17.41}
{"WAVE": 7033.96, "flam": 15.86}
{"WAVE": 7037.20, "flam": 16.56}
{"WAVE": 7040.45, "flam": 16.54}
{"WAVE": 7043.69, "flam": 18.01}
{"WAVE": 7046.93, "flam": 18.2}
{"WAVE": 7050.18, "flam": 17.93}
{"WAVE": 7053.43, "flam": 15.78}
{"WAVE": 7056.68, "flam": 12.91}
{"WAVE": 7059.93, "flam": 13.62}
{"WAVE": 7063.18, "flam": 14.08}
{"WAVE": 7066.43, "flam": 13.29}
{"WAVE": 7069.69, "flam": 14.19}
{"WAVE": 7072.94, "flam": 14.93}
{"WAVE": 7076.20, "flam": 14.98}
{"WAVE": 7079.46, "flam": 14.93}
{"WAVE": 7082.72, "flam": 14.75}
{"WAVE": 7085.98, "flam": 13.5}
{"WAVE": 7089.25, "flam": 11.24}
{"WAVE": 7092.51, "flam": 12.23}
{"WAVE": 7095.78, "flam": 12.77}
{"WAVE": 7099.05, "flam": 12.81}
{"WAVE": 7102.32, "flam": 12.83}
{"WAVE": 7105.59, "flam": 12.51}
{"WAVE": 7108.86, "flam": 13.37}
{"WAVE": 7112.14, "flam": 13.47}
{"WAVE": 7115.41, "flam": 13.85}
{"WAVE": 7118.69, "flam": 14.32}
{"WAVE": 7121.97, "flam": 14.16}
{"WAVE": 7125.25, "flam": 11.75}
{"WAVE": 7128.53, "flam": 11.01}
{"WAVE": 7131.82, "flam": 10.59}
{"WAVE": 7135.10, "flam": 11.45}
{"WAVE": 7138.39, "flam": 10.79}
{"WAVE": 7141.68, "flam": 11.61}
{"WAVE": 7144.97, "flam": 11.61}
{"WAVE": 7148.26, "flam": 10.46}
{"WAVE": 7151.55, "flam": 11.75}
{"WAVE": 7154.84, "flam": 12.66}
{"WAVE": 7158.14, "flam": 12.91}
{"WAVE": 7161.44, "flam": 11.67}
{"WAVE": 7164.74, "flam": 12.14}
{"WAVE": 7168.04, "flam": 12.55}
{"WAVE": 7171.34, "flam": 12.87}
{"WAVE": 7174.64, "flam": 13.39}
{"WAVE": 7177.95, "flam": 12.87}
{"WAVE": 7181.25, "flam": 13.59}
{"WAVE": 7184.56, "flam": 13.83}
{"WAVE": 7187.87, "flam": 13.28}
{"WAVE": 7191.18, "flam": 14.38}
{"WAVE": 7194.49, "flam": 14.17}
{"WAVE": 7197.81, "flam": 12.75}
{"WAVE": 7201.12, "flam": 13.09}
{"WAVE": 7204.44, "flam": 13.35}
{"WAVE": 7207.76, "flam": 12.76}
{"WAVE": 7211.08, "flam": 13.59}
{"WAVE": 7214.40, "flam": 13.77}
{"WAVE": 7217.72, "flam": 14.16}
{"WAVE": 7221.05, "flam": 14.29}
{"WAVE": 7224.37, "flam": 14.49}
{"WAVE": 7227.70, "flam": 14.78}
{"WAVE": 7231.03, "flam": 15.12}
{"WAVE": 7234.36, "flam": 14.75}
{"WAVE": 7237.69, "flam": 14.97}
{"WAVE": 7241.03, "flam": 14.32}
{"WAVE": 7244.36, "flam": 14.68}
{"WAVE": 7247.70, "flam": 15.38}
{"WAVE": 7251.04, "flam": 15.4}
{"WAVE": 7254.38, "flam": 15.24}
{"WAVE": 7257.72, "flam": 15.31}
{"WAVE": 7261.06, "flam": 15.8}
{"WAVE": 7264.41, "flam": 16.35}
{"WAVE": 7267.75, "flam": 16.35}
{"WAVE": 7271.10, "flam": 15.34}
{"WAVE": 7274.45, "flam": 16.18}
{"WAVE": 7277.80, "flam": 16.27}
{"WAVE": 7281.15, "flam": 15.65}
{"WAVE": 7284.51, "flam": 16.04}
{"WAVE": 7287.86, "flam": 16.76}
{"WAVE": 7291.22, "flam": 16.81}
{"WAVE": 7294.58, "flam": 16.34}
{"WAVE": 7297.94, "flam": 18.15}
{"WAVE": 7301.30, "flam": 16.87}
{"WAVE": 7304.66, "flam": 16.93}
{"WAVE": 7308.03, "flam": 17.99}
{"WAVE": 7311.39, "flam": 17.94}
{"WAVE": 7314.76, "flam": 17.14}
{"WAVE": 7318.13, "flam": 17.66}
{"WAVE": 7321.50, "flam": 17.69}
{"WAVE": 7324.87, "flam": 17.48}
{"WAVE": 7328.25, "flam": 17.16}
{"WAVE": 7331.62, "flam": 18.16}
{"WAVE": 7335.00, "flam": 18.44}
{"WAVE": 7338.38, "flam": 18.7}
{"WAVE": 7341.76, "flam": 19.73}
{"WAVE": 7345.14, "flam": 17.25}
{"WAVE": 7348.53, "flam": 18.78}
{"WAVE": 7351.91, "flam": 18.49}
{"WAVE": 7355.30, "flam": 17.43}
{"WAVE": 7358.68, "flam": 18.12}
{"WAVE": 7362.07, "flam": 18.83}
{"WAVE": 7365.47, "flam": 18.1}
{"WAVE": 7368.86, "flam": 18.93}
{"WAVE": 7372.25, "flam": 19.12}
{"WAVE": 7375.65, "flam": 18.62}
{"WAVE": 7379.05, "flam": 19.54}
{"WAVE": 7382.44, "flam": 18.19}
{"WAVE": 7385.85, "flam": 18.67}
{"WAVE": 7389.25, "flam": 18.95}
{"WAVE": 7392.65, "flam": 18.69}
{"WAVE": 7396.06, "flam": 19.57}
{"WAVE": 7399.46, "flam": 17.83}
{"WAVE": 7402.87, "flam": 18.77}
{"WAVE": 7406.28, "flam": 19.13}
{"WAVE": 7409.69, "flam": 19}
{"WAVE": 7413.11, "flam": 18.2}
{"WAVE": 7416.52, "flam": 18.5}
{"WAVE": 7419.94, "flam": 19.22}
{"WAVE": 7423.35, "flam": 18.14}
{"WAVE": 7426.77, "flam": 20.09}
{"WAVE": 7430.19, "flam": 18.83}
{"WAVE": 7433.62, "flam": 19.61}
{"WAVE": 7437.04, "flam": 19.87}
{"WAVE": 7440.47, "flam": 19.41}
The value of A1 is 0.14 mag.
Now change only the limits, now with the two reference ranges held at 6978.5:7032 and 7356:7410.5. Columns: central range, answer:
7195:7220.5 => 0.256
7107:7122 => 0.167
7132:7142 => 0.413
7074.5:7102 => 0.181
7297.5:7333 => 0.032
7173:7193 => 0.229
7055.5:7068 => 0.153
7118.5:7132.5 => 0.299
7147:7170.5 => 0.339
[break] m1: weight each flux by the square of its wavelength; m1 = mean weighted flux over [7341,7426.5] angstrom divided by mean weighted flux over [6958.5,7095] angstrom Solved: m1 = 1.39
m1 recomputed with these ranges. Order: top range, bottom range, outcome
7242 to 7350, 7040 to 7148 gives 1.32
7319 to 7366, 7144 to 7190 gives 1.52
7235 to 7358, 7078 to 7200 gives 1.38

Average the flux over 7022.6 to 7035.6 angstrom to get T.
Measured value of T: 15.9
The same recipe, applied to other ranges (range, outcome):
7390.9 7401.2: 18.7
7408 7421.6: 18.7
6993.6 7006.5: 14.8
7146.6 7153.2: 11.1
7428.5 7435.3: 19.2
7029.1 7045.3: 16.9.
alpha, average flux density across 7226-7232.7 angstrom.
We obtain 14.9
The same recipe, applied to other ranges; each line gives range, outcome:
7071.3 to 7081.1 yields 15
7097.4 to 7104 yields 12.8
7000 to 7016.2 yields 15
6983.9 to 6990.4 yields 14.7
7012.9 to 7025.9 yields 15.4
